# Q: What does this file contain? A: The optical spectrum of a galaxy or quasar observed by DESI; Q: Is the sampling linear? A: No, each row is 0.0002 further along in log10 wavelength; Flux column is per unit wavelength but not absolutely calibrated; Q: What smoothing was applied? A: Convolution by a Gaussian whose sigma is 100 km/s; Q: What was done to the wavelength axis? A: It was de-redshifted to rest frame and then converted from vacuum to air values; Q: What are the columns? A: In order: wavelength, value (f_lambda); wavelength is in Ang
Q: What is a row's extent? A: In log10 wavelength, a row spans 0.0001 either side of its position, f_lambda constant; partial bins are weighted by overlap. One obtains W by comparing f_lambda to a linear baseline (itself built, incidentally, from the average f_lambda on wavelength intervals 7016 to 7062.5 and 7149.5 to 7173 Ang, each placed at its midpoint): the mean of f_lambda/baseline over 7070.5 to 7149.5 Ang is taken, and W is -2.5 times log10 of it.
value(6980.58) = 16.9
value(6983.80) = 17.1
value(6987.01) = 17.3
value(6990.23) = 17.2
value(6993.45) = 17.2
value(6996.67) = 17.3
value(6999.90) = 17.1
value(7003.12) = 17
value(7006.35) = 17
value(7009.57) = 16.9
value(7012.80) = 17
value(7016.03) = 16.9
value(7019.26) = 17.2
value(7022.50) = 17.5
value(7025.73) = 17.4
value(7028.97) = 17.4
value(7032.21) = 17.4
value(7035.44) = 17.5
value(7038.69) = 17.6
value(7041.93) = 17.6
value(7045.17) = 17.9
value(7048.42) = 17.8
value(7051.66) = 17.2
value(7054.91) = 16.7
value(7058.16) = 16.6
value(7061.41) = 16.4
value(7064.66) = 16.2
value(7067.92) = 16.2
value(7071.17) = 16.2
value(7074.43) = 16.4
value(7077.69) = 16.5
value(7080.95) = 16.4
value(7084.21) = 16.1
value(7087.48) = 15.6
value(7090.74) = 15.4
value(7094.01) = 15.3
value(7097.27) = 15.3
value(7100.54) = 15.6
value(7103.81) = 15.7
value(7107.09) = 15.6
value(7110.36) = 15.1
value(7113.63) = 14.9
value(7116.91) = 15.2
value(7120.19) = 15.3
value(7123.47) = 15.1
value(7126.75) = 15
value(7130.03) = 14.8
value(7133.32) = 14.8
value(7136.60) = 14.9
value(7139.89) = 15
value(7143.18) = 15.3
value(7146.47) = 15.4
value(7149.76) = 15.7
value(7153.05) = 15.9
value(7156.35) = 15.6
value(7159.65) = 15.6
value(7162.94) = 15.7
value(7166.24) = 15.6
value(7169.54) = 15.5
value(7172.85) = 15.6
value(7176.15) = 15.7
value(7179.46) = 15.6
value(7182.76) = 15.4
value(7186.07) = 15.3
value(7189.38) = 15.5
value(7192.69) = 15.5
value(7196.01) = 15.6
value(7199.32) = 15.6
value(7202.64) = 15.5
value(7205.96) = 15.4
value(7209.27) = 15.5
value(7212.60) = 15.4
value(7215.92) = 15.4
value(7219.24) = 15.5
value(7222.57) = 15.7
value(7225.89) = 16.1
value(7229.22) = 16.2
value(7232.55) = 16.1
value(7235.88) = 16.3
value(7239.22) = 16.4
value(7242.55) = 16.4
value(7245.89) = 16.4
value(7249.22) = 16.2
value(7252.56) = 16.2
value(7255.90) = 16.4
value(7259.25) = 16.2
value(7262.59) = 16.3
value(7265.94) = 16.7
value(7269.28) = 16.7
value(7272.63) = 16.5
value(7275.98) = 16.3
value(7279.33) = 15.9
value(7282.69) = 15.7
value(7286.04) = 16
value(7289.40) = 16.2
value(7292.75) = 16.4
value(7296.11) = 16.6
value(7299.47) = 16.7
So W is 0.061 mag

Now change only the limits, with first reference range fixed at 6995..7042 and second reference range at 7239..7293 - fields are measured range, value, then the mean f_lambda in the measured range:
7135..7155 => 0.094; 15.4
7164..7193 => 0.074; 15.5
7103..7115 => 0.107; 15.3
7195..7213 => 0.069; 15.5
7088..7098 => 0.106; 15.4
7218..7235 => 0.033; 16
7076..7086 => 0.045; 16.3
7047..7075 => 0.028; 16.6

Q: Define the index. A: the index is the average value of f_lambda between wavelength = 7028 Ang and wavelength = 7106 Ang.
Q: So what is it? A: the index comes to 16.5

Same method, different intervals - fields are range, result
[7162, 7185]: 15.6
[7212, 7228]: 15.7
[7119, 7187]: 15.4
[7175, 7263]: 15.8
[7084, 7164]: 15.3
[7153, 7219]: 15.5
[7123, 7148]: 15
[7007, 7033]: 17.2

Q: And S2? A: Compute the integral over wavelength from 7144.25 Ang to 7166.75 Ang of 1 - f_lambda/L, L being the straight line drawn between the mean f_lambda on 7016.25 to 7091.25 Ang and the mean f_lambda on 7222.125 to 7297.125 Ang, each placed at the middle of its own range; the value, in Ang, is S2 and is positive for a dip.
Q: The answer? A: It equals 1.3 Ang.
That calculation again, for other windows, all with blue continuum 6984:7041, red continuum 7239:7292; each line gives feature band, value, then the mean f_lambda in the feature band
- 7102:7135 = 3.3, 15.2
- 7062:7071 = 0.4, 16.2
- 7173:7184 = 0.7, 15.6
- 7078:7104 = 1.9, 15.7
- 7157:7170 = 0.8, 15.6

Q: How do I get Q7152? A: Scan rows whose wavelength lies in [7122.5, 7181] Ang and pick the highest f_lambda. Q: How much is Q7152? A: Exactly 15.9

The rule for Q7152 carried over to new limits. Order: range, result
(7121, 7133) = 15.1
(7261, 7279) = 16.7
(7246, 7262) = 16.4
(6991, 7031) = 17.5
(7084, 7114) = 16.1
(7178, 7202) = 15.6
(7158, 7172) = 15.7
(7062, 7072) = 16.2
